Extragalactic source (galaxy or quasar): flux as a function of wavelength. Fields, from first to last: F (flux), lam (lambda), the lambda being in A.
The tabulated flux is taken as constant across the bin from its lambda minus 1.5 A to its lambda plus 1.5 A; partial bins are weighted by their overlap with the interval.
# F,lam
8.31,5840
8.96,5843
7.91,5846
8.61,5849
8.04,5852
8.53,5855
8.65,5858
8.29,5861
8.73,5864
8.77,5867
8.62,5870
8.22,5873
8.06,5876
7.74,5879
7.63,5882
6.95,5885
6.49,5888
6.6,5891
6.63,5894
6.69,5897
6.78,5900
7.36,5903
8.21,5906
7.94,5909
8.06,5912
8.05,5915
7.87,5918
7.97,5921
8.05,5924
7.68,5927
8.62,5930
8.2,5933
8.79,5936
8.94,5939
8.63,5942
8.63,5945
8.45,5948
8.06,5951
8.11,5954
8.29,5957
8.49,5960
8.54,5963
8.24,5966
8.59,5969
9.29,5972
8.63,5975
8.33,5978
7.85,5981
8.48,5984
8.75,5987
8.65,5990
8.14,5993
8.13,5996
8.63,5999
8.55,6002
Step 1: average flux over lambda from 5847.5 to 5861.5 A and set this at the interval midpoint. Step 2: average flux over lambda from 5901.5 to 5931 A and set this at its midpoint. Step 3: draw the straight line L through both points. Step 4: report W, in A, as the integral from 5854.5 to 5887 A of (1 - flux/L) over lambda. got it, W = 0.6 A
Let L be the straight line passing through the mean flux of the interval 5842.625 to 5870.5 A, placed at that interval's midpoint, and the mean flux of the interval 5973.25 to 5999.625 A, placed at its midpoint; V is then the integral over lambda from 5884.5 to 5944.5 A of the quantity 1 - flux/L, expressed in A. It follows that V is 4.9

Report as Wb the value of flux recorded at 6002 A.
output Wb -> 8.55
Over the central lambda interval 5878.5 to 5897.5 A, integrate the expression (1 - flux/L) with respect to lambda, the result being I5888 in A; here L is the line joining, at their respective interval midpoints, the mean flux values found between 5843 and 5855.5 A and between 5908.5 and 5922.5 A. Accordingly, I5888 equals 2.8 A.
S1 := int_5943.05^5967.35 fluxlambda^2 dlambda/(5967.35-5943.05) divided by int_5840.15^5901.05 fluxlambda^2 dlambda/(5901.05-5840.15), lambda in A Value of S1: 1.09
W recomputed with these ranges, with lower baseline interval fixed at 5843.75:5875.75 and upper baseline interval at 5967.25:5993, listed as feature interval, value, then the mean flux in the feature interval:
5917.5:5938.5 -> 0.7 A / 8.22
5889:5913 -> 3.5 A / 7.25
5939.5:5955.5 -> 0.2 A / 8.41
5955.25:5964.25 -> 0.1 A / 8.43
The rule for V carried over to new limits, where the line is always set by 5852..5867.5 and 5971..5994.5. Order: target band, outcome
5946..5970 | 0.4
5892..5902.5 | 2.2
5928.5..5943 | -0.2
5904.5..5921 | 1.0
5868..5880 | 0.5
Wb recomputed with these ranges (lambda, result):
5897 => 6.69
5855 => 8.53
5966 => 8.24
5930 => 8.62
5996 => 8.13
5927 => 7.68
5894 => 6.63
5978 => 8.33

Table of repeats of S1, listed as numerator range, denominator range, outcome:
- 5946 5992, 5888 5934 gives 1.13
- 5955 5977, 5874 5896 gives 1.23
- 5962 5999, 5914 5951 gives 1.04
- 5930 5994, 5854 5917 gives 1.12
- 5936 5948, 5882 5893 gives 1.30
